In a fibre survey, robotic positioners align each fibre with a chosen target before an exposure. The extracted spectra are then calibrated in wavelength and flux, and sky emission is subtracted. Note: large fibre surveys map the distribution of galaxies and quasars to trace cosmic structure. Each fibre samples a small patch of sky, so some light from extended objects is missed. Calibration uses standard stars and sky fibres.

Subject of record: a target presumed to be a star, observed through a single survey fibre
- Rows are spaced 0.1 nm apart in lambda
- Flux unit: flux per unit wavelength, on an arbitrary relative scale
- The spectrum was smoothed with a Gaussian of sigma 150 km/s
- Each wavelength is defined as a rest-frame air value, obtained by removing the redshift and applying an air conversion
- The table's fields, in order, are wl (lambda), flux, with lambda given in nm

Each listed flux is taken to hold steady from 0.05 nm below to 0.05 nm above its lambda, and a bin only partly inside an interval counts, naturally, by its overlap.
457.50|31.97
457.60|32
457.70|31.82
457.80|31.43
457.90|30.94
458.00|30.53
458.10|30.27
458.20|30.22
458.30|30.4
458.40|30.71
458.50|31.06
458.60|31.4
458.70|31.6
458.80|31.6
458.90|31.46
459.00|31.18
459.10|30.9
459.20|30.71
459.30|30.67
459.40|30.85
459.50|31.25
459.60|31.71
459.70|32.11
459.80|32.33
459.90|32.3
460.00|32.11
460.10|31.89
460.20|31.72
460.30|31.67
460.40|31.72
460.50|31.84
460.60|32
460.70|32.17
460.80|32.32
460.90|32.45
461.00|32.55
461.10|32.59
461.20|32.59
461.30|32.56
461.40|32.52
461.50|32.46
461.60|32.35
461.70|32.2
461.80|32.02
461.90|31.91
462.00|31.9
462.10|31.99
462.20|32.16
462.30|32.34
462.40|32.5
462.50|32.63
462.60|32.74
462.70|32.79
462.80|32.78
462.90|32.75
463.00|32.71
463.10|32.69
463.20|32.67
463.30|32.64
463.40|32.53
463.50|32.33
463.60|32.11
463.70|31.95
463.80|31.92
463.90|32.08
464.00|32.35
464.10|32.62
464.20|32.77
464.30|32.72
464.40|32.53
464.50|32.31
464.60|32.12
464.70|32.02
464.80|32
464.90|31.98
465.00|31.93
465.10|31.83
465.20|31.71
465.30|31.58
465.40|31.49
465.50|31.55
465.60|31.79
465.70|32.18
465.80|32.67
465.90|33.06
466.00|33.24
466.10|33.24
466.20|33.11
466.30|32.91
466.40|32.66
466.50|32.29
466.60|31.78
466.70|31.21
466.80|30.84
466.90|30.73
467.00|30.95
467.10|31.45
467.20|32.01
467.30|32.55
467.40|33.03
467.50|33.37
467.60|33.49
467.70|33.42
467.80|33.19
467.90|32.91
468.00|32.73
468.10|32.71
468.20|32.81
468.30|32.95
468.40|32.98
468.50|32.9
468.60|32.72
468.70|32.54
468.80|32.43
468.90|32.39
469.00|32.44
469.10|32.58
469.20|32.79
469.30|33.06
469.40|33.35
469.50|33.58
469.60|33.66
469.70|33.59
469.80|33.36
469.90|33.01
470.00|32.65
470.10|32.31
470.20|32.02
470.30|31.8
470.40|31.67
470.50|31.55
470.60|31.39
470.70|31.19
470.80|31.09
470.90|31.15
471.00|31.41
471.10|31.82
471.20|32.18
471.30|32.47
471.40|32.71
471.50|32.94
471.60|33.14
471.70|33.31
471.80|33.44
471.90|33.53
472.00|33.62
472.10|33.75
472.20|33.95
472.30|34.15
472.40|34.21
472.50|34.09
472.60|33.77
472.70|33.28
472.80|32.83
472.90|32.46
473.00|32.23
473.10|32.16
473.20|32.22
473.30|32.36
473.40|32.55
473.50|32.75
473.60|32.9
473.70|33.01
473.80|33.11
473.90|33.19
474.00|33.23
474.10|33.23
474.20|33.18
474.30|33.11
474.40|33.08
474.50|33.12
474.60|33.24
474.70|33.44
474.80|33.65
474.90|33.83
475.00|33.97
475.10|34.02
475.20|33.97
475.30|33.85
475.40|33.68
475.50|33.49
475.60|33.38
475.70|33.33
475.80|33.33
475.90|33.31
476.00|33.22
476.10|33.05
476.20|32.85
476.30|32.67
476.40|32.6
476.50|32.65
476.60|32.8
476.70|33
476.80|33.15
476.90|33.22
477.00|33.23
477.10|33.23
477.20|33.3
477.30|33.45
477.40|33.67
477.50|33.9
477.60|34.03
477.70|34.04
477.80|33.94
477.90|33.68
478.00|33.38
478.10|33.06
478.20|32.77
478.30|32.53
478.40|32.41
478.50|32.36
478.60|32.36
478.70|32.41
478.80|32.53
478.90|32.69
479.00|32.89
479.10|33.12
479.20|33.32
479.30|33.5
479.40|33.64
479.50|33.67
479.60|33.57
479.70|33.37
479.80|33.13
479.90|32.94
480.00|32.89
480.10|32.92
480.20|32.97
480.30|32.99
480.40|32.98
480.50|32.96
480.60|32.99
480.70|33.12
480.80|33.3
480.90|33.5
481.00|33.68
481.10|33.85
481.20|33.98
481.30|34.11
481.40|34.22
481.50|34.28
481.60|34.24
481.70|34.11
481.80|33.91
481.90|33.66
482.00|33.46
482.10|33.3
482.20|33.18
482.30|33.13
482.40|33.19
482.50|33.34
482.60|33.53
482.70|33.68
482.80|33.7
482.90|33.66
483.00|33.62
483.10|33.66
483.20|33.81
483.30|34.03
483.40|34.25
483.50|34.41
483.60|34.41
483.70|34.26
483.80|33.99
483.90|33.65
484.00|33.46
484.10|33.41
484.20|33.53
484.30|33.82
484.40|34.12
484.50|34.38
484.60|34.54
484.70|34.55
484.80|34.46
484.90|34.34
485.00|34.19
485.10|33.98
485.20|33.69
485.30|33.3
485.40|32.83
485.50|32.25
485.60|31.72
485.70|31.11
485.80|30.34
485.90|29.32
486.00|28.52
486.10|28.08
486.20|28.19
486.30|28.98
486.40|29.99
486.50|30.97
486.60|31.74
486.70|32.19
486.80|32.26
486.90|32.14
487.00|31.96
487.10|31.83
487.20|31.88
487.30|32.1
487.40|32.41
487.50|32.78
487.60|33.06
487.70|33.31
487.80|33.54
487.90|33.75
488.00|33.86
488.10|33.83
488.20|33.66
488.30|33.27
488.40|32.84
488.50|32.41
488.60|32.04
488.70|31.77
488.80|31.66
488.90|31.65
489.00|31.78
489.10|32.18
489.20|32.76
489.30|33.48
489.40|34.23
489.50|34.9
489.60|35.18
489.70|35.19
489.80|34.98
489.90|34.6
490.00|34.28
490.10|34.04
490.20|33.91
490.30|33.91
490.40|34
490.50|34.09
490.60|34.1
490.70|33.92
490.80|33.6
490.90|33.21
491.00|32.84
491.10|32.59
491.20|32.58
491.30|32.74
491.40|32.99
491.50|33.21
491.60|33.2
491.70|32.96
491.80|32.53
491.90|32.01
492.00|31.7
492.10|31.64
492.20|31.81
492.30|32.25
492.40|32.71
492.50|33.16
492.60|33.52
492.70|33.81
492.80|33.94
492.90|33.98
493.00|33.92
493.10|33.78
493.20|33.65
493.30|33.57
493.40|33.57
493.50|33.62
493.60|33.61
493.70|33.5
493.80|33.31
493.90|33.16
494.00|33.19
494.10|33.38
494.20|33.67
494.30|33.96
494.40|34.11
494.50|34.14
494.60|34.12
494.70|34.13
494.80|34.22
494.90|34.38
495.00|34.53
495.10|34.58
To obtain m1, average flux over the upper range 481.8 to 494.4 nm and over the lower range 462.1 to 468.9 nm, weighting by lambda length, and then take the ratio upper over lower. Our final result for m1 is 1.0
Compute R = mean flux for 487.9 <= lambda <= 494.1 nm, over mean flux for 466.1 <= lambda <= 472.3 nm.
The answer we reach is 1.0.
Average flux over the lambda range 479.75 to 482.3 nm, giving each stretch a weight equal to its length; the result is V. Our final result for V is 33.5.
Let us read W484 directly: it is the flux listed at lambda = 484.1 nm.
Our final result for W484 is 33.41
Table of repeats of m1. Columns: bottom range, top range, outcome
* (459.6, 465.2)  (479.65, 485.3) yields 1.04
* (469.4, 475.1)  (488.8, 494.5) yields 1.02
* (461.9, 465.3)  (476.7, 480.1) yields 1.03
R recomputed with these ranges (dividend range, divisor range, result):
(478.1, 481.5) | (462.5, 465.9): 1.03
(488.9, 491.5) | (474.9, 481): 1.01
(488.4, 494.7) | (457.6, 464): 1.04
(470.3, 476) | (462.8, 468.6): 1.02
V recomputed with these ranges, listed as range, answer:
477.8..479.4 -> 32.9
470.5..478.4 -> 33.1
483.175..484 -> 34.1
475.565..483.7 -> 33.4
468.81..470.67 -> 32.6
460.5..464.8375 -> 32.4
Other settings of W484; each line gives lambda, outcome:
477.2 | 33.3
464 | 32.35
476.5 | 32.65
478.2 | 32.77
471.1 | 31.82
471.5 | 32.94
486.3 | 28.98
